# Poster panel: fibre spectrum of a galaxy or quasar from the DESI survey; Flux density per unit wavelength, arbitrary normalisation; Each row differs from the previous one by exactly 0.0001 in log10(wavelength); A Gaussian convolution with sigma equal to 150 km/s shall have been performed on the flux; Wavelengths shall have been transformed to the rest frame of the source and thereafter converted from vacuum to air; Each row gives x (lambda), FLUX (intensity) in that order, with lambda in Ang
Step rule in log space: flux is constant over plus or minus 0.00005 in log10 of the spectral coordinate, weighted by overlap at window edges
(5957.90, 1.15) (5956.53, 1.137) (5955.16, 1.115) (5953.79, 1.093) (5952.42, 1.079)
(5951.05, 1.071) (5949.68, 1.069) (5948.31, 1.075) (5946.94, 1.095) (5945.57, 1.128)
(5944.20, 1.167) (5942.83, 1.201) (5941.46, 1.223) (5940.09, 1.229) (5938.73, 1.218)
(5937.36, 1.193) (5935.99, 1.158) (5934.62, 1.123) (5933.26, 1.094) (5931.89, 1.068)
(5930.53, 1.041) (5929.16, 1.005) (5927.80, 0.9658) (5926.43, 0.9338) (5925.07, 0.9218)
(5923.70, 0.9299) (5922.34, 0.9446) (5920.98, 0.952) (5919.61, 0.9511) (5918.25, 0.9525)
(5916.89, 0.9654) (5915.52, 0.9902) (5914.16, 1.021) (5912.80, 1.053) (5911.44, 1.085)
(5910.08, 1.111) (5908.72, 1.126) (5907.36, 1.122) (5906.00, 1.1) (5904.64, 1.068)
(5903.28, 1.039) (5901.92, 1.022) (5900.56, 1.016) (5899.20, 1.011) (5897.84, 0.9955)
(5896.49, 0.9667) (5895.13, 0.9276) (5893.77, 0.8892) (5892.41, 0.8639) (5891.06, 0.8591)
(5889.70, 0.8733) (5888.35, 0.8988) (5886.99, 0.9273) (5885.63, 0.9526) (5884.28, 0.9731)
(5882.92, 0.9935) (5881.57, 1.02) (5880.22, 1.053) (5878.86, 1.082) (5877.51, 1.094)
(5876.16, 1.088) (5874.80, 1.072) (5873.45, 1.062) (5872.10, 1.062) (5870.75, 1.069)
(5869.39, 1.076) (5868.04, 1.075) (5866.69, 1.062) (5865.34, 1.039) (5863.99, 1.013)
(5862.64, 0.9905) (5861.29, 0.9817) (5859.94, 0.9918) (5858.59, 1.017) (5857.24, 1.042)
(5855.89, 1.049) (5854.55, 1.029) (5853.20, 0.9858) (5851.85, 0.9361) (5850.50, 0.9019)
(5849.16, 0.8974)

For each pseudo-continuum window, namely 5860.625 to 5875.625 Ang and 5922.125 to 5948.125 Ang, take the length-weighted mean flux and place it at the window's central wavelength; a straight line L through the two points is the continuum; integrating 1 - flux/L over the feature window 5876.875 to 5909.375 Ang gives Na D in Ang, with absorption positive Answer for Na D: 2.06 Ang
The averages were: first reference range 1.05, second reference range 1.09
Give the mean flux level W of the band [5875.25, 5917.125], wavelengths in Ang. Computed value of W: 1.01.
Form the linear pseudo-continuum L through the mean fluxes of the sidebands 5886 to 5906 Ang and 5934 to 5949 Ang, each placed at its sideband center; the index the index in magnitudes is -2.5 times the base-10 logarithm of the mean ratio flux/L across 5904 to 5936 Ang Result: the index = 0.04 mag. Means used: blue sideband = 0.959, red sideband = 1.16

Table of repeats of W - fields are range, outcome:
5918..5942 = 1.05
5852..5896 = 1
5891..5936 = 1.01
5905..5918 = 1.06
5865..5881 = 1.07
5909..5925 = 0.996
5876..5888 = 1.01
